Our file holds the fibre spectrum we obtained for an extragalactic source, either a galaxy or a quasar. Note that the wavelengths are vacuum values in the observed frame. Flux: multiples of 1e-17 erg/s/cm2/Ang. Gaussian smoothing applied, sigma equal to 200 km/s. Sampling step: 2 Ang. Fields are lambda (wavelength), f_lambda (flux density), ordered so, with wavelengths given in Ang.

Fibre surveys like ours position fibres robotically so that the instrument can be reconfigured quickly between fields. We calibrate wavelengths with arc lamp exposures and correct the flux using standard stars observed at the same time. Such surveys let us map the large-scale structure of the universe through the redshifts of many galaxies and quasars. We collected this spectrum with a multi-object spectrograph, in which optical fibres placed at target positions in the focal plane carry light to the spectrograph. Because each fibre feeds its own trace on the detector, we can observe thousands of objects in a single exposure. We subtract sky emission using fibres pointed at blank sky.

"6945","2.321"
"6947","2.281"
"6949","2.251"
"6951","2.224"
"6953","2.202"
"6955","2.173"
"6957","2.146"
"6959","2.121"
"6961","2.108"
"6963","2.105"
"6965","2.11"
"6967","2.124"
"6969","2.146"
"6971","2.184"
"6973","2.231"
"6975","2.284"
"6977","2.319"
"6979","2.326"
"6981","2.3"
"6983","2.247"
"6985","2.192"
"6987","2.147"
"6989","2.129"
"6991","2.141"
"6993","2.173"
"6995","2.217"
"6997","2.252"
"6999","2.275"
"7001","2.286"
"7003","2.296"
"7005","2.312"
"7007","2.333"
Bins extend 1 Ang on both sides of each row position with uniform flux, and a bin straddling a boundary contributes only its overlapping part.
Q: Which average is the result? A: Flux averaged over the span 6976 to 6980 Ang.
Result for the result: 2.32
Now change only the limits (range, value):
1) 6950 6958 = 2.19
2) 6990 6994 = 2.16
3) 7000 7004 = 2.29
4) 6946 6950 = 2.27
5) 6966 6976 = 2.19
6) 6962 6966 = 2.11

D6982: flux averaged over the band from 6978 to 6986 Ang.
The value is 2.27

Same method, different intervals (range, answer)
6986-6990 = 2.14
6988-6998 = 2.18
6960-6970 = 2.12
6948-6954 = 2.23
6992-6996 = 2.2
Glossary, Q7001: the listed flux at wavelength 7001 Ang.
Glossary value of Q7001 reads 2.286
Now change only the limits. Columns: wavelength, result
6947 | 2.281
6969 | 2.146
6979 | 2.326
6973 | 2.231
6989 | 2.129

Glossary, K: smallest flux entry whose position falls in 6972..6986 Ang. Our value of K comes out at 2.192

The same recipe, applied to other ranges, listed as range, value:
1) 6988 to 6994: 2.129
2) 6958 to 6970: 2.105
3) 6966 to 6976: 2.124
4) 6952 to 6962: 2.108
